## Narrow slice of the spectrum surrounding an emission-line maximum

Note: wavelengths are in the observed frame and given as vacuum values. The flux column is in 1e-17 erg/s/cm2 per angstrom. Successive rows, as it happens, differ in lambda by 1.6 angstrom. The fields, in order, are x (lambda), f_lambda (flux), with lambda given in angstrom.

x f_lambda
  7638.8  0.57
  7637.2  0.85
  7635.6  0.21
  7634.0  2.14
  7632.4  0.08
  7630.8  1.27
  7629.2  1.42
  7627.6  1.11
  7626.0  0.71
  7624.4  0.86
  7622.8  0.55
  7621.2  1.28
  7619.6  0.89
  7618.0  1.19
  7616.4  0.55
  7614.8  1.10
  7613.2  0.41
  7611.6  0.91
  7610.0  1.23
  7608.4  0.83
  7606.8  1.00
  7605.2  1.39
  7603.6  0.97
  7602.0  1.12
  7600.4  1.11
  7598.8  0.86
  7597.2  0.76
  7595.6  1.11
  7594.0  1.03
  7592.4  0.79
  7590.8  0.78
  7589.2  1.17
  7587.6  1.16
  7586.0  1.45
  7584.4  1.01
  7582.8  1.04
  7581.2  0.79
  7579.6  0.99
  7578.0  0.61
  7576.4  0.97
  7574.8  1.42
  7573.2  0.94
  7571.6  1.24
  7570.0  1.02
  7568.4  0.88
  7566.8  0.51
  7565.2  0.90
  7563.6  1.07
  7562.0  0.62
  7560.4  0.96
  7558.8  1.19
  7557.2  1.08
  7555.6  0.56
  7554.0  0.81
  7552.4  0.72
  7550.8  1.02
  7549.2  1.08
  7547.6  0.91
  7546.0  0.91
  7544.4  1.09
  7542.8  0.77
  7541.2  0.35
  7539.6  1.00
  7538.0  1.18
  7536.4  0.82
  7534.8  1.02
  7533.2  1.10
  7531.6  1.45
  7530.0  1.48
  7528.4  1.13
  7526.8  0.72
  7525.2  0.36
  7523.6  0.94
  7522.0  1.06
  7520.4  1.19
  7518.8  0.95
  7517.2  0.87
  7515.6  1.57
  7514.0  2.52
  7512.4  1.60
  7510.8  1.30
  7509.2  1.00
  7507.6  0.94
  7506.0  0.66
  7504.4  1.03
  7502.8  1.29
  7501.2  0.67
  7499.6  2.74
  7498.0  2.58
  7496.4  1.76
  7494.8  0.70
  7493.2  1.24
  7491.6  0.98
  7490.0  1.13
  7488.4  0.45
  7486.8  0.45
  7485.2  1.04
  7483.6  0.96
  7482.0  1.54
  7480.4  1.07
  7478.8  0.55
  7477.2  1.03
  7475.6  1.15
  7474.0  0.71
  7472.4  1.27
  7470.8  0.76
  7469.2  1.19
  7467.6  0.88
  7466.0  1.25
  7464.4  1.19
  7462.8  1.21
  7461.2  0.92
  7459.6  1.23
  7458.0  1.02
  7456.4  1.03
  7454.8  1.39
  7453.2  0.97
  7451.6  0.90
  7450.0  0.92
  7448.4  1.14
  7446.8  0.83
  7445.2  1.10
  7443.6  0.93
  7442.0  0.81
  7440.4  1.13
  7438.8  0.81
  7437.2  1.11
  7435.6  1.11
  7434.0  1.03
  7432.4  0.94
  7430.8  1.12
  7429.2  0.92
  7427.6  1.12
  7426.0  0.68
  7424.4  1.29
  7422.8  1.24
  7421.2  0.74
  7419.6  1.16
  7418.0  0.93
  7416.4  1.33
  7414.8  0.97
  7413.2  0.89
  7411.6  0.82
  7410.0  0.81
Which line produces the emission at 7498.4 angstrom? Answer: [S II] 6716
